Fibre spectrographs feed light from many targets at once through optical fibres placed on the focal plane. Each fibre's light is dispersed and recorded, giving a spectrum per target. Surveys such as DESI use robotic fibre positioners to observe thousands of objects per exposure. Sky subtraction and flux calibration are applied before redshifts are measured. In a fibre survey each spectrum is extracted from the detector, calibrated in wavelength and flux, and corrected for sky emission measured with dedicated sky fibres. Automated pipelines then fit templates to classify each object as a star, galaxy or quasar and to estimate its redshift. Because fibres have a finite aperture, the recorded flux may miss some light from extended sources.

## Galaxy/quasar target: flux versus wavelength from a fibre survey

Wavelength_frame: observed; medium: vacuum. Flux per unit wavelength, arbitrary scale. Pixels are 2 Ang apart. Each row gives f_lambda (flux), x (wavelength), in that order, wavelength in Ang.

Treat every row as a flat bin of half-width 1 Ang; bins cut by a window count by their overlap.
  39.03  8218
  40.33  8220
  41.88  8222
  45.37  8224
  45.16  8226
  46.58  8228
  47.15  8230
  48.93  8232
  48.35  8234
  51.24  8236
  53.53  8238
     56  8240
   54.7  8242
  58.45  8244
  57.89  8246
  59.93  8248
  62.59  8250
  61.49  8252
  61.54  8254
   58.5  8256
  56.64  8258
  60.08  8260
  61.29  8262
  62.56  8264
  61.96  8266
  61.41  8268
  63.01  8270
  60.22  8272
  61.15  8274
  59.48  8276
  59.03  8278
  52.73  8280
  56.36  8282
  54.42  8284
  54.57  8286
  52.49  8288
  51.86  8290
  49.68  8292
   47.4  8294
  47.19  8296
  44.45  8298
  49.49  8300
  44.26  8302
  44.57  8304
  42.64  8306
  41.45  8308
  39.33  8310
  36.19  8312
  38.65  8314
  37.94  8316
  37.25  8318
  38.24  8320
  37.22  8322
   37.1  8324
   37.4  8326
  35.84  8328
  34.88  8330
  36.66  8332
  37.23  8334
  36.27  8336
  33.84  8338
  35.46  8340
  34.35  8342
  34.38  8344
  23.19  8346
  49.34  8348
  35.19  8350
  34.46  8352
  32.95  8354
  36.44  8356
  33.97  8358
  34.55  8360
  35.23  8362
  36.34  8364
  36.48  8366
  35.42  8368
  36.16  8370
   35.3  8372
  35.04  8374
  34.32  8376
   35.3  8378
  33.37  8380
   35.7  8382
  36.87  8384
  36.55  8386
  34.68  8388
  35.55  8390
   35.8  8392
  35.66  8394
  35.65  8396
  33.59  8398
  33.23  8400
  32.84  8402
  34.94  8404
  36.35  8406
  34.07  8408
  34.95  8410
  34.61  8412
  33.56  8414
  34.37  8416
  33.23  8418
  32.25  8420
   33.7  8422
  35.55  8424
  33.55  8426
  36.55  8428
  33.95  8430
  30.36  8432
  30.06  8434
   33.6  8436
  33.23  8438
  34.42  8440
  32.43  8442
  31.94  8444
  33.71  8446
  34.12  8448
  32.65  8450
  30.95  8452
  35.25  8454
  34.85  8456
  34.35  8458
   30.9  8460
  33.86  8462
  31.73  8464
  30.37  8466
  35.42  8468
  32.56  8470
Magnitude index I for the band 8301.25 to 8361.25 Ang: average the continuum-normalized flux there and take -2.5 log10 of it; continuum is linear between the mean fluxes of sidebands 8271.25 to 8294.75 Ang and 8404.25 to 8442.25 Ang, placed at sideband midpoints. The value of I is 0.28 mag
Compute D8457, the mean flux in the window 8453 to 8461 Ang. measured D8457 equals 33.8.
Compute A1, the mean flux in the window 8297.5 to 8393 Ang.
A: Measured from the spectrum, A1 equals 36.9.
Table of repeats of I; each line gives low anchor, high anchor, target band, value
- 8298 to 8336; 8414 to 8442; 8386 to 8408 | 0.01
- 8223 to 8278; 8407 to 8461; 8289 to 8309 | 0.09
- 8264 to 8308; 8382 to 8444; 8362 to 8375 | 0.15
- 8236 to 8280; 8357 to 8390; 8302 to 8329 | 0.21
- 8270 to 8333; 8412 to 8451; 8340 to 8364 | 0.18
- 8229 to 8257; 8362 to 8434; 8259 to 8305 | -0.09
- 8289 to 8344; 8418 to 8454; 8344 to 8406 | 0.05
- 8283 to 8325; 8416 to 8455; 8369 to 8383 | 0.09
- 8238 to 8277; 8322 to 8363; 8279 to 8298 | -0.01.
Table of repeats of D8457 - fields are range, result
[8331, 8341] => 35.9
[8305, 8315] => 39.7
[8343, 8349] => 35.6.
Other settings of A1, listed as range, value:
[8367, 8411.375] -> 35.1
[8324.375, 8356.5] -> 35.5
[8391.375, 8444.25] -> 33.9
